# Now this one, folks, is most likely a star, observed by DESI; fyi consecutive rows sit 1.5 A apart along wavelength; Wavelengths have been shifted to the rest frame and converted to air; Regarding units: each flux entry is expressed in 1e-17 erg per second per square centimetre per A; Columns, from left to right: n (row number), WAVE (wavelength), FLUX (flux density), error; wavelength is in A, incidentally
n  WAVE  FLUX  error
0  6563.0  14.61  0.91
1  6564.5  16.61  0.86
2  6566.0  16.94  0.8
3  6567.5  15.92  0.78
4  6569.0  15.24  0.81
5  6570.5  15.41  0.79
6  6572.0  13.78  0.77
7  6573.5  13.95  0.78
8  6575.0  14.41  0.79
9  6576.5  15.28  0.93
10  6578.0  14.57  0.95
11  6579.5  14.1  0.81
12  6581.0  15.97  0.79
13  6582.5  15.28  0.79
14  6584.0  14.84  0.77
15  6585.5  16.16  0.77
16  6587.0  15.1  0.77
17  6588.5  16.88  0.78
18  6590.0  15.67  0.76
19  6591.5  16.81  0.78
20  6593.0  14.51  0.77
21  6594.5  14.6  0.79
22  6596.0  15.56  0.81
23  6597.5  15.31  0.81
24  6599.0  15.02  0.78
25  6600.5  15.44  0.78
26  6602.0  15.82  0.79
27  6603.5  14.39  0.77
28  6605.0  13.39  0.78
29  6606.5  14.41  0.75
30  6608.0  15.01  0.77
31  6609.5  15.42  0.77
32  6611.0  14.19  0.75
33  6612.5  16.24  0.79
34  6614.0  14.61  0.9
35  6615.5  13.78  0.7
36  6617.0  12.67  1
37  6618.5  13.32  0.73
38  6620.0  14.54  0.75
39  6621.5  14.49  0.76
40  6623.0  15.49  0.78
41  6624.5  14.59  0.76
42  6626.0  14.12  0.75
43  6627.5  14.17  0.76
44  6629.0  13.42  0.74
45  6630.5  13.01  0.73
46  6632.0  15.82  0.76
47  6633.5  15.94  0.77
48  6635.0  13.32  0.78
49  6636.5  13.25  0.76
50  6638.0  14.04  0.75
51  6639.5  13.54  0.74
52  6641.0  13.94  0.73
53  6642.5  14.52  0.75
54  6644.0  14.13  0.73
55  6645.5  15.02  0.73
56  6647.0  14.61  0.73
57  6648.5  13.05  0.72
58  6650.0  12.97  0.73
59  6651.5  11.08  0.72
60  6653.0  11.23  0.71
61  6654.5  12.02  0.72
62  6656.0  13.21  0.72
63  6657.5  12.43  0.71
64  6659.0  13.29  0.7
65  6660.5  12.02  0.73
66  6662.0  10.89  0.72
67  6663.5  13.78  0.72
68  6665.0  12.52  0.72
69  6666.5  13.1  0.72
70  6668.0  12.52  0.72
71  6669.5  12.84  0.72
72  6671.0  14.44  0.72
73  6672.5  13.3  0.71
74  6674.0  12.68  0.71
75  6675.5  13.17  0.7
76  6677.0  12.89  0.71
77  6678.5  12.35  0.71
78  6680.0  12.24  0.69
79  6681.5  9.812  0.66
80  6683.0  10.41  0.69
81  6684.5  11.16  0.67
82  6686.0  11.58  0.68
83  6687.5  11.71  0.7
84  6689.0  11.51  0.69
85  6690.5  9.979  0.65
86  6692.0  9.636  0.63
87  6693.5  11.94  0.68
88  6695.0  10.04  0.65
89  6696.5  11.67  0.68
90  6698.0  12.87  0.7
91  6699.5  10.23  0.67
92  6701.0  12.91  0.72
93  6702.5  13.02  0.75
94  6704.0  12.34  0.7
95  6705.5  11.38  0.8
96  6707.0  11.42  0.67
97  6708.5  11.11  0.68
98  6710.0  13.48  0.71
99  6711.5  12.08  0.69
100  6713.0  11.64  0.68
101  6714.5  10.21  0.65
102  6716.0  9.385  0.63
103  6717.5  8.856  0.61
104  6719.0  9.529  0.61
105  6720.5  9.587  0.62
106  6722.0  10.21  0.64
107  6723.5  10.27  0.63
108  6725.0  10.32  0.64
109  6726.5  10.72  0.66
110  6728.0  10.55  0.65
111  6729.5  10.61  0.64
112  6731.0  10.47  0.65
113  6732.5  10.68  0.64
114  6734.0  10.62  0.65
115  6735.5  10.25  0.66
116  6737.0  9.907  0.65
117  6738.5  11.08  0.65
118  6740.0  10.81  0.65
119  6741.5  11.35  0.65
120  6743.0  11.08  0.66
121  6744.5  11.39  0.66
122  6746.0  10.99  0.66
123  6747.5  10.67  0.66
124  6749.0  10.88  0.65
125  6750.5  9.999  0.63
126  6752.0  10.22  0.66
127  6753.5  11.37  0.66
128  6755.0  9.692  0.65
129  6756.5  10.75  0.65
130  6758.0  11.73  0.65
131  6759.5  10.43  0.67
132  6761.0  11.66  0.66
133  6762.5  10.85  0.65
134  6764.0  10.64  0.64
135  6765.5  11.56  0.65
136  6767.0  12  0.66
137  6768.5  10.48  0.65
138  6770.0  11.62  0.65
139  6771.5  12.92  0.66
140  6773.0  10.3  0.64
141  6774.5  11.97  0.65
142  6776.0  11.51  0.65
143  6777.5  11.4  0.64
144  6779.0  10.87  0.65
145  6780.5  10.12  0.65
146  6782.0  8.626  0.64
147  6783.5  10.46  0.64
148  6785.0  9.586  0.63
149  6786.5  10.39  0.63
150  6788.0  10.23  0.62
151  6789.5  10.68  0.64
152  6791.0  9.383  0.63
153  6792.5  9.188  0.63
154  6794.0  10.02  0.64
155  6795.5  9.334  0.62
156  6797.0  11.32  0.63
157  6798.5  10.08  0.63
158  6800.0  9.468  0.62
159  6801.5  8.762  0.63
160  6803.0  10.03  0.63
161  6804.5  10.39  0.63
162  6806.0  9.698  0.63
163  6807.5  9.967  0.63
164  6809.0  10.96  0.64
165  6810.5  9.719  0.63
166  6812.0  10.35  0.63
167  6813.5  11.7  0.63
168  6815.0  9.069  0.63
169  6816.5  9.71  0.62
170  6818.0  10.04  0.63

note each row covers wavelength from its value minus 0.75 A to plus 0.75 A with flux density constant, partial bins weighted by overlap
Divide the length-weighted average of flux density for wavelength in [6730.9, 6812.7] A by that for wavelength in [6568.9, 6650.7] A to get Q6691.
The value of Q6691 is 0.7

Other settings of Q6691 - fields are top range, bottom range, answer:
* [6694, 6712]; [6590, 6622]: 0.80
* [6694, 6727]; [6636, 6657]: 0.83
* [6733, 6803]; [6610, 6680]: 0.78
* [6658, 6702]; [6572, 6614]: 0.79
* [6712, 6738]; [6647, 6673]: 0.81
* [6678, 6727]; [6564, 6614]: 0.73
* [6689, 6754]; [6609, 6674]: 0.80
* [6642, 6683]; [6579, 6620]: 0.85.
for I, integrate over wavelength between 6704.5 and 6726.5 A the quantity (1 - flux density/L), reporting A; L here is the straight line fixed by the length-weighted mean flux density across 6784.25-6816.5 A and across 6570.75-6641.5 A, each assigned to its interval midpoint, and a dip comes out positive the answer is 2.5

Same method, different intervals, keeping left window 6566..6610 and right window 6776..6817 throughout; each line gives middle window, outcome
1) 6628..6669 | 1.19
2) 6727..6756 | 1.90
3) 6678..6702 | 2.66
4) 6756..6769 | -0.28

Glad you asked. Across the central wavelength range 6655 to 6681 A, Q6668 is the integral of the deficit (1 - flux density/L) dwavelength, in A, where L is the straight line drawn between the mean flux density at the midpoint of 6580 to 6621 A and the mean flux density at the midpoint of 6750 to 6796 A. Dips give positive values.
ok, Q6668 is 1.0 A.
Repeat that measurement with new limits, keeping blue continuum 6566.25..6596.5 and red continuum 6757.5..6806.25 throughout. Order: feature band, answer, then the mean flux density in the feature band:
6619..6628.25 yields -0.2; 14.5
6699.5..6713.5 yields 0.3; 12.1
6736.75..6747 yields 0.4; 11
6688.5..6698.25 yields 1.2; 11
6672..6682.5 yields 0.6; 12.3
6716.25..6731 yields 2.3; 10.1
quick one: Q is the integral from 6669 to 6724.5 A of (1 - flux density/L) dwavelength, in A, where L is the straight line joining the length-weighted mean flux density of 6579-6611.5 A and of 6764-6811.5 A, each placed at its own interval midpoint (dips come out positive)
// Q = 5.4 A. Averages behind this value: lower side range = 15.2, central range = 11.4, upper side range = 10.4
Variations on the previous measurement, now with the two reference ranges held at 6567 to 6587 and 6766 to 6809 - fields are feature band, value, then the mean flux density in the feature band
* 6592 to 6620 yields -0.6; 14.7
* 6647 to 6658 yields 0.7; 12.4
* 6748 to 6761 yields 0.5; 10.7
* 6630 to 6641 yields -0.3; 14.1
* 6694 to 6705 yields 0.4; 11.9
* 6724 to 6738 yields 1.4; 10.5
